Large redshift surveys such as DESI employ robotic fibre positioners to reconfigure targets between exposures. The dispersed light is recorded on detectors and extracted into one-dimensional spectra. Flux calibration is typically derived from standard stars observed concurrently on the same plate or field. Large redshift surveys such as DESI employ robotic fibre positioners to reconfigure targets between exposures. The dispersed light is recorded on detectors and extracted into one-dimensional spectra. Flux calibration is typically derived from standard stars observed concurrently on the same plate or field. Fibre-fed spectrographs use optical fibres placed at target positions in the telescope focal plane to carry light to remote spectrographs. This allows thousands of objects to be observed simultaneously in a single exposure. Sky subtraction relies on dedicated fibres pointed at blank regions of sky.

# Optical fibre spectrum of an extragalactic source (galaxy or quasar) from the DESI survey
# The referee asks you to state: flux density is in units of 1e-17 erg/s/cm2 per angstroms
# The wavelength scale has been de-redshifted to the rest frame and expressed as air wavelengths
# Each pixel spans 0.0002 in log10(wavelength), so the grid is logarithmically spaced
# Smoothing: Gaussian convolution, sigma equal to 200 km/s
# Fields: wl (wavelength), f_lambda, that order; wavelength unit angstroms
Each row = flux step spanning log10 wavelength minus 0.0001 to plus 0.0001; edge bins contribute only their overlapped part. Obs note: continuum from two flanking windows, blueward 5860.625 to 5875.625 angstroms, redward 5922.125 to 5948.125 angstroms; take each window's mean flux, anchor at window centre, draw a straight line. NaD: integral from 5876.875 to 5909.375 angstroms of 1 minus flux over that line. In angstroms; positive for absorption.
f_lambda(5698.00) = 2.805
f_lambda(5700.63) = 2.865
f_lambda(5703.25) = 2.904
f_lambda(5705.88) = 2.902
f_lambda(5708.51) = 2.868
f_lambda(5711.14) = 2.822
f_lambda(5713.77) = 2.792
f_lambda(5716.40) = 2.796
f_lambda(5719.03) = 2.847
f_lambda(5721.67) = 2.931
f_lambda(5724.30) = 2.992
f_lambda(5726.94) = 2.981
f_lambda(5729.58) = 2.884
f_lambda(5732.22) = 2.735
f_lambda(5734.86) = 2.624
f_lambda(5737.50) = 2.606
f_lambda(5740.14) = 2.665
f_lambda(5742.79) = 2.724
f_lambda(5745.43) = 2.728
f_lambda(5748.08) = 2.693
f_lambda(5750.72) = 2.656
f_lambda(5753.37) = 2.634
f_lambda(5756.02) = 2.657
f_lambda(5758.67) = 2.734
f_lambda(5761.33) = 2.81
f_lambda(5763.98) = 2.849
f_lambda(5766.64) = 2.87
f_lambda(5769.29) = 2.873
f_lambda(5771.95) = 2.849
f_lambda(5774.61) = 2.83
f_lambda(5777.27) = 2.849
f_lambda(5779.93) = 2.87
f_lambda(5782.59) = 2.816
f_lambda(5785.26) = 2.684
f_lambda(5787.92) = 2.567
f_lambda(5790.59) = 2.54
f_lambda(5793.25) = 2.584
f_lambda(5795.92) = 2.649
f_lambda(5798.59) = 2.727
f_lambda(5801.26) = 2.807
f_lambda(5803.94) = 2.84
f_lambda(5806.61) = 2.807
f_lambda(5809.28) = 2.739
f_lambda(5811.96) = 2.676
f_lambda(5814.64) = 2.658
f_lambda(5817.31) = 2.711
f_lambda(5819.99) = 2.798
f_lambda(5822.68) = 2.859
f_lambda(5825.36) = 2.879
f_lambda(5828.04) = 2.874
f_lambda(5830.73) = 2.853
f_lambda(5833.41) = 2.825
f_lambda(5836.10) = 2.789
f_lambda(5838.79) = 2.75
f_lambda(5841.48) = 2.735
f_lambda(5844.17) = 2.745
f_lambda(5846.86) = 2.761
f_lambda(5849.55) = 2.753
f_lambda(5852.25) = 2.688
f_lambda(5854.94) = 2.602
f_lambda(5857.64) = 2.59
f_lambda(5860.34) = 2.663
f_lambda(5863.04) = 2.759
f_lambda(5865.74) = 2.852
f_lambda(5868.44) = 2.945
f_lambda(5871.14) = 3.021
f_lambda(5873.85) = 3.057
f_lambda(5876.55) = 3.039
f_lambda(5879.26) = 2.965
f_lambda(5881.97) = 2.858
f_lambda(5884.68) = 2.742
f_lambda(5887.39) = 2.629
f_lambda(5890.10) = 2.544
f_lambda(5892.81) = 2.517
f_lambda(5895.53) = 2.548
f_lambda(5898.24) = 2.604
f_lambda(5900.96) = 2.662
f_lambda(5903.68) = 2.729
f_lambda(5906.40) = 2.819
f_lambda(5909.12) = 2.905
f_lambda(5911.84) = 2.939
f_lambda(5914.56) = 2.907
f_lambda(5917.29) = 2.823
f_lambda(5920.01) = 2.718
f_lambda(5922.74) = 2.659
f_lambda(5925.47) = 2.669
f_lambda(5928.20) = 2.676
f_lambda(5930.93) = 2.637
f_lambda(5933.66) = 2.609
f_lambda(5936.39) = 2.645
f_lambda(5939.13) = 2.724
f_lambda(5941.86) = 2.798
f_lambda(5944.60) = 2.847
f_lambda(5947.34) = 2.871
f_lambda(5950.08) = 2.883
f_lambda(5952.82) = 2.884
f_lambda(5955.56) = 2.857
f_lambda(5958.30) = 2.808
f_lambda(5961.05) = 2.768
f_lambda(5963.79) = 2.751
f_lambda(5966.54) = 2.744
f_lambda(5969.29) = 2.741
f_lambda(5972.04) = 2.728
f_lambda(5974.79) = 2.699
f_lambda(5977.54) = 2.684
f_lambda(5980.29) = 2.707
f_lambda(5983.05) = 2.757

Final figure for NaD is 1.4 angstroms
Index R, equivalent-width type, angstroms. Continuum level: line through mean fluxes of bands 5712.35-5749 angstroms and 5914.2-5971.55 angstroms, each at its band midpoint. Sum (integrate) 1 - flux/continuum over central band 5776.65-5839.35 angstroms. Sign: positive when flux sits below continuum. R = 0.48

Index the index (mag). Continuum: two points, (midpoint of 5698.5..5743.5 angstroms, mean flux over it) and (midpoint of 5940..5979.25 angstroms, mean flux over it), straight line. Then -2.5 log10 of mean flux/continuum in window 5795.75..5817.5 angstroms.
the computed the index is 0.027 mag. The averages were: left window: 2.82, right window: 2.79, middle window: 2.74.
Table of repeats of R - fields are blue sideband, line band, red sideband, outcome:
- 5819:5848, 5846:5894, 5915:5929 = -0.1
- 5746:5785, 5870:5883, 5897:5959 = -1.0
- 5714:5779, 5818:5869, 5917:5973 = 0.0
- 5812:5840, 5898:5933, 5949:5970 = 0.6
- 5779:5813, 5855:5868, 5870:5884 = 0.9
